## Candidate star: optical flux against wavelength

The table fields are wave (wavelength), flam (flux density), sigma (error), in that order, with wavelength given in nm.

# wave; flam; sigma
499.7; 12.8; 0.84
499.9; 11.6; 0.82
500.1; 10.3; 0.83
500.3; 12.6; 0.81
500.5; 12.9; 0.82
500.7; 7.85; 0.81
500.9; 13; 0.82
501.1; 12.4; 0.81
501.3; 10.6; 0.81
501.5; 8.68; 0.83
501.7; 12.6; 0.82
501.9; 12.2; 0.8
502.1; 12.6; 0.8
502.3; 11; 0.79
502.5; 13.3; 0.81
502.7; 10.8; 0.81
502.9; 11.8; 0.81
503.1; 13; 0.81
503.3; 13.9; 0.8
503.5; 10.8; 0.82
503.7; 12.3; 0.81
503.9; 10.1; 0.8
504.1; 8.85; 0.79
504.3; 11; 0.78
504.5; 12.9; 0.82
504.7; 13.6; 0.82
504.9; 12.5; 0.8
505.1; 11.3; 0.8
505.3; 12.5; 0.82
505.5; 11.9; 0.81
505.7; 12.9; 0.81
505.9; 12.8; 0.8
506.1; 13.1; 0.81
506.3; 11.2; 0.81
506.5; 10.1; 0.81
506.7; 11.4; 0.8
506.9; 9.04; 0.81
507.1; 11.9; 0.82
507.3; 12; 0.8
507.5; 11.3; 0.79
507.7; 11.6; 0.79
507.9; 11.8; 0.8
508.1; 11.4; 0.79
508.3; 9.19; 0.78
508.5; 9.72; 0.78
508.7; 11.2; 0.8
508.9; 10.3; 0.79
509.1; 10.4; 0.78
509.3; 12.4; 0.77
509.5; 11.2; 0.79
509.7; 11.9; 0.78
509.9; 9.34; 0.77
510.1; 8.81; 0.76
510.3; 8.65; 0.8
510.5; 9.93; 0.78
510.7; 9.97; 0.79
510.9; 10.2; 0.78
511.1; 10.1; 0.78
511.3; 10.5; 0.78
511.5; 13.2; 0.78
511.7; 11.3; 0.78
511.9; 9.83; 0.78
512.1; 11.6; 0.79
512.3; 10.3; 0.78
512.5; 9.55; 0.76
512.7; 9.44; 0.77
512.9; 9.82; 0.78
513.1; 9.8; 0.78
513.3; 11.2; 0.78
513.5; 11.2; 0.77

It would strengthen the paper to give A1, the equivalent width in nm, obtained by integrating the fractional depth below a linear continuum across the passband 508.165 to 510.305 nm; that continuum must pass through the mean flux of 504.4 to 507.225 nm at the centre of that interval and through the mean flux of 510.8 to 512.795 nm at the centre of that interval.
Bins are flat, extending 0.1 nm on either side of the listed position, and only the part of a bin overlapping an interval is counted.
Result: 0.15 nm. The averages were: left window 11.9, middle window 10.4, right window 10.6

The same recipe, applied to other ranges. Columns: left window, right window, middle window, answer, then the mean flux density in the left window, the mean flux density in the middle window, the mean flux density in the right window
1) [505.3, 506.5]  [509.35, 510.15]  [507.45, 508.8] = 0.04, 12.2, 10.9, 10.5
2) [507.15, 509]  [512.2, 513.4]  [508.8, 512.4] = -0.03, 11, 10.6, 10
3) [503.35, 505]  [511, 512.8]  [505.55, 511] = 0.10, 11.6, 10.9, 10.6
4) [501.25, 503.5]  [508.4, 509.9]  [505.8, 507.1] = 0.00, 11.8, 11.3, 10.9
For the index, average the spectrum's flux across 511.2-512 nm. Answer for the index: 11.2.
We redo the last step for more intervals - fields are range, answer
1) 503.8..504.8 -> 11.3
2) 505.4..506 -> 12.5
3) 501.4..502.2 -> 11.5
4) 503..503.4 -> 13.4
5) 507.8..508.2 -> 11.6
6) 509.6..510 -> 10.6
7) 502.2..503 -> 11.7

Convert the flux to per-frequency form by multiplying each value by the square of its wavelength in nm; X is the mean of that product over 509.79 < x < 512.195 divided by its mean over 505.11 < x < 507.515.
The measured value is 0.9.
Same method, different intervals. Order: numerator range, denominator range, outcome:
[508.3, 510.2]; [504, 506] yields 0.89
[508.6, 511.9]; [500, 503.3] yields 0.94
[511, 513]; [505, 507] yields 0.93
